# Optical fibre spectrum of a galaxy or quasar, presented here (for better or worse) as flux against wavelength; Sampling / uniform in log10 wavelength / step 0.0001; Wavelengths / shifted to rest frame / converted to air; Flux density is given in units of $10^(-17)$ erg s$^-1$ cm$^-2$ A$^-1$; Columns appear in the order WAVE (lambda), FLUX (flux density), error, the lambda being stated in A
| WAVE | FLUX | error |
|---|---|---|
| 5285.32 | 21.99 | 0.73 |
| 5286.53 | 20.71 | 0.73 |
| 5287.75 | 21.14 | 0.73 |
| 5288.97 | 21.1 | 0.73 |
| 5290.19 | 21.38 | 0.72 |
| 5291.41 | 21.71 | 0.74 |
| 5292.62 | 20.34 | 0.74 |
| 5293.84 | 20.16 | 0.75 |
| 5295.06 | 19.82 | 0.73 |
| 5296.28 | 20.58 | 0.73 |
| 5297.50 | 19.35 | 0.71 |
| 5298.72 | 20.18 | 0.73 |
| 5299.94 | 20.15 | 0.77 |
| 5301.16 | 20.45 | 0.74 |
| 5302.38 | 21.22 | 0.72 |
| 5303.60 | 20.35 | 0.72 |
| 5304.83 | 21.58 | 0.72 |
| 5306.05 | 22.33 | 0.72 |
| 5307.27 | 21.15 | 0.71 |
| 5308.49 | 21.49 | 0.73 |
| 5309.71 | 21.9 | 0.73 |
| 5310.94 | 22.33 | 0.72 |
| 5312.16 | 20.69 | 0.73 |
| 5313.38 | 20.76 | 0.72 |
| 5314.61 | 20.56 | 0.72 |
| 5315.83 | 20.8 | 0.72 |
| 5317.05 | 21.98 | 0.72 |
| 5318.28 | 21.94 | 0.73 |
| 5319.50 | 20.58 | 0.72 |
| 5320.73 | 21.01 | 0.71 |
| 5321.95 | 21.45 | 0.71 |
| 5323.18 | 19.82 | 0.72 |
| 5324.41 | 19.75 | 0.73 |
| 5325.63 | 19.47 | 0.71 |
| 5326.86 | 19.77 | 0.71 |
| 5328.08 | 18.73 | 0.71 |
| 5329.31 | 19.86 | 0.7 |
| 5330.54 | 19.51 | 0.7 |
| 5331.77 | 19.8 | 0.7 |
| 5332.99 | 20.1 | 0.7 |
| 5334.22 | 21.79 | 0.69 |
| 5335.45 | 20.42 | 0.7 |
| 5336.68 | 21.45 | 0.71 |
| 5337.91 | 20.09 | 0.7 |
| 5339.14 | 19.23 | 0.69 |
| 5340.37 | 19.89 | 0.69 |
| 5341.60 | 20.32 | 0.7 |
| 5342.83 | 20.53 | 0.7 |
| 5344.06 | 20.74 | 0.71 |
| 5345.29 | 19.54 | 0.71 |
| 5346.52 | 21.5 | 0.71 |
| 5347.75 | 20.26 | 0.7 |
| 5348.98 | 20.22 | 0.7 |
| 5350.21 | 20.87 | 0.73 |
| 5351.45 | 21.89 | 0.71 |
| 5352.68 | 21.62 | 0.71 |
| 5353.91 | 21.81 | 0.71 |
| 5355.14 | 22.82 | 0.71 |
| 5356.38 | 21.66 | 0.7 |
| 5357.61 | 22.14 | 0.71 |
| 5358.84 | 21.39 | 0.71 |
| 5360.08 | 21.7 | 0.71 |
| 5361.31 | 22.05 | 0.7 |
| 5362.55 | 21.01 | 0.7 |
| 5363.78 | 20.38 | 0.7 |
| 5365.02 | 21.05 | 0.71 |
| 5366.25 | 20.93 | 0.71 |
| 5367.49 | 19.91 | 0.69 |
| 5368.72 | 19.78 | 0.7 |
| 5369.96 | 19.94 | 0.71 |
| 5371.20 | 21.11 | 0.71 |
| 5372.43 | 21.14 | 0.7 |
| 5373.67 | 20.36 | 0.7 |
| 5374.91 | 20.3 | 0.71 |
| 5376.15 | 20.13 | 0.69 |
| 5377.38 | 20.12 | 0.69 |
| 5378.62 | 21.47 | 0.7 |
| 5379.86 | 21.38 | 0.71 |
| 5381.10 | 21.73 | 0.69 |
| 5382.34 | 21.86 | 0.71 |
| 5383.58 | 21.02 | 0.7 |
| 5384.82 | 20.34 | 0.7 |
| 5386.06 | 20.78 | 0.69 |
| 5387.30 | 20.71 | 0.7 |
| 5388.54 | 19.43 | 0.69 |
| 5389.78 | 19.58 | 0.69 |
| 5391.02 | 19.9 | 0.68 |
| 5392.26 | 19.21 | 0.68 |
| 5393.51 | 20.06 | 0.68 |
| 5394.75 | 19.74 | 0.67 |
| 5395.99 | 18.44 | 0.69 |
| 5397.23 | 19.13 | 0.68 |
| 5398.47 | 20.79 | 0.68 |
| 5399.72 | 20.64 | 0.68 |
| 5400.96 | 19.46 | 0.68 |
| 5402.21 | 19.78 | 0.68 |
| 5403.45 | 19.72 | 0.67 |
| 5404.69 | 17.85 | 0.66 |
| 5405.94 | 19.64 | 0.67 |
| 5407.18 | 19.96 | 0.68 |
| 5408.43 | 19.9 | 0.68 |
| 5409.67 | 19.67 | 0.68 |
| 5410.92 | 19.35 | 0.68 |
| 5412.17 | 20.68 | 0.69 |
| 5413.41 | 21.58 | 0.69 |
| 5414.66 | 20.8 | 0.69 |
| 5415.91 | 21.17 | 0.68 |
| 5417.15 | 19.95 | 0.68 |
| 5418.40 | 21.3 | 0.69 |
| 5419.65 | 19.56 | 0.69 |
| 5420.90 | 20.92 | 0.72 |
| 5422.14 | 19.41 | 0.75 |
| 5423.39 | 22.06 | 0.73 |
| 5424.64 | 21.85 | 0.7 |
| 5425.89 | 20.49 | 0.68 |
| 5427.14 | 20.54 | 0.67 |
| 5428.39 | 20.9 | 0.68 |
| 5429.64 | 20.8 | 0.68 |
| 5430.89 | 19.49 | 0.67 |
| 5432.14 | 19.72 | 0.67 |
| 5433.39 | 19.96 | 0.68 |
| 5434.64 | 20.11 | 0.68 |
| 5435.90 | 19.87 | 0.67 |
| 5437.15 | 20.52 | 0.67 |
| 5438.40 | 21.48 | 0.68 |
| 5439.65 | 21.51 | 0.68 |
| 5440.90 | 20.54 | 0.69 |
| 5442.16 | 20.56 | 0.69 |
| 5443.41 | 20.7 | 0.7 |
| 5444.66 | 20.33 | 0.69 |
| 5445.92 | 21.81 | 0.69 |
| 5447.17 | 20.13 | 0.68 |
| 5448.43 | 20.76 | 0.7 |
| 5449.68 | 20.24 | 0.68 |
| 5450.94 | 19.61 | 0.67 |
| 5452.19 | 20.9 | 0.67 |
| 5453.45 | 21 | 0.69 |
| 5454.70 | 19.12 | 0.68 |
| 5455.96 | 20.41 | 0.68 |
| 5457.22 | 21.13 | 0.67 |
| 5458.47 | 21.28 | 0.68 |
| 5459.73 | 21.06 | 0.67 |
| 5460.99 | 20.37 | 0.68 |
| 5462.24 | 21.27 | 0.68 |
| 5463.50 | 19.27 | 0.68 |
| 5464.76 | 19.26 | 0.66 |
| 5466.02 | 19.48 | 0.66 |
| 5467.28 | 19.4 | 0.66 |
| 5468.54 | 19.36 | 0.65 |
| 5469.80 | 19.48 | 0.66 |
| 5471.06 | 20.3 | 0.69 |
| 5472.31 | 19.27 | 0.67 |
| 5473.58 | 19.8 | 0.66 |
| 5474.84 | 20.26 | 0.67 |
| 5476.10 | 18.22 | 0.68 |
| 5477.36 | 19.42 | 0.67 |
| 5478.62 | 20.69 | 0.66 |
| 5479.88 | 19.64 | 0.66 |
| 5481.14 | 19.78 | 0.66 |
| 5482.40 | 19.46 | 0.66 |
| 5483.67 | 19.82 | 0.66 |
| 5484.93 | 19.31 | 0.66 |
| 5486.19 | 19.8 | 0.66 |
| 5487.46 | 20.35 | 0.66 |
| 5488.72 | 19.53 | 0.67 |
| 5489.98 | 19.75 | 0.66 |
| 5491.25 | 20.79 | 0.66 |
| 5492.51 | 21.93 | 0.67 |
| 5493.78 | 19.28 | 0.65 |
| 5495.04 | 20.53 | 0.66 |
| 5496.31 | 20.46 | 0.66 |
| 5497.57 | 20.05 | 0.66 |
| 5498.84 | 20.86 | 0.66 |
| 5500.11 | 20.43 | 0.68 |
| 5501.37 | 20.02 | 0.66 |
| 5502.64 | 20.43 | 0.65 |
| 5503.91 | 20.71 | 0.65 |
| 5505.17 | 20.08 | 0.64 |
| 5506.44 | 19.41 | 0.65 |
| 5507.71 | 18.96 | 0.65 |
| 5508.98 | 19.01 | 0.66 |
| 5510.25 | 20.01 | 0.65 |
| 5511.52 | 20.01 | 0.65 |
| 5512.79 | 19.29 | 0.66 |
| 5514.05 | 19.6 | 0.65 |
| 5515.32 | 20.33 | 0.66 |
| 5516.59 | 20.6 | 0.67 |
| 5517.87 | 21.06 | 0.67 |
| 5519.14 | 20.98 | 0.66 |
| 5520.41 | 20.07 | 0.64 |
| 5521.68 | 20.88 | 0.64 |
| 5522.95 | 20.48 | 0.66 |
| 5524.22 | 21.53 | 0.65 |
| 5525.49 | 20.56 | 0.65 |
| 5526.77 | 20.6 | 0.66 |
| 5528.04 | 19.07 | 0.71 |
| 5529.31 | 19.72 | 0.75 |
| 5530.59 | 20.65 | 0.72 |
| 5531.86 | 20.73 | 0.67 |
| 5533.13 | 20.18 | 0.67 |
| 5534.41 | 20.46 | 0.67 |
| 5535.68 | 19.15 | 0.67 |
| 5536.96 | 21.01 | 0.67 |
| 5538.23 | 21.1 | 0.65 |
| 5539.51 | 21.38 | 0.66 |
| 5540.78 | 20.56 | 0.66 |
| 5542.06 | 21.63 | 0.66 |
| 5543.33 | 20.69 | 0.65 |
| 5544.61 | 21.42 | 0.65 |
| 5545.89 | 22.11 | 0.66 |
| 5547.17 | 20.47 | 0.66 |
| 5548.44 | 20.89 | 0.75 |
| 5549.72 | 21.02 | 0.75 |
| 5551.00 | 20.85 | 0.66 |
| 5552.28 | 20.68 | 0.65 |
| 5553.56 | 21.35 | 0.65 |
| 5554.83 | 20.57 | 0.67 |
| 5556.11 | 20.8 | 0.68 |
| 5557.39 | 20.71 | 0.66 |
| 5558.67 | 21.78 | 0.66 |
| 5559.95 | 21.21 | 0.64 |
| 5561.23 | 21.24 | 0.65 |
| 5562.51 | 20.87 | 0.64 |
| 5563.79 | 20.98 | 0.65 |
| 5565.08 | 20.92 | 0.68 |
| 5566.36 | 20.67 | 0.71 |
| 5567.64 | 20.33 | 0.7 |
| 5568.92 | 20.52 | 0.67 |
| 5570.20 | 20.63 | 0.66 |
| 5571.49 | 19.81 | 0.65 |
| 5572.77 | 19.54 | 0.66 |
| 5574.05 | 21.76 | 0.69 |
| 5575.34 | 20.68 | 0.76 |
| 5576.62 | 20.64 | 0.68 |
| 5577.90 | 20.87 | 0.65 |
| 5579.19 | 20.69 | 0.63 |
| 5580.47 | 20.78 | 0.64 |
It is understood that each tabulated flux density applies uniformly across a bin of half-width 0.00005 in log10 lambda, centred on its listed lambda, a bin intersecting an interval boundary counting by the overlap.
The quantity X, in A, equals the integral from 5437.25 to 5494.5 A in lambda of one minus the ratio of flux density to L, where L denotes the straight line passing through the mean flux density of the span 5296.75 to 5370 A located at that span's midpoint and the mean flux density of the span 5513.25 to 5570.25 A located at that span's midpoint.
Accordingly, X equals 1.6 A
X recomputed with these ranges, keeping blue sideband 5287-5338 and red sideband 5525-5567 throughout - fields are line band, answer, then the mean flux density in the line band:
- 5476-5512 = 1.4 A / 20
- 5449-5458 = 0.2 A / 20.4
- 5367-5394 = 0.3 A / 20.5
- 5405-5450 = 0.5 A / 20.5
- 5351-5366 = -0.6 A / 21.6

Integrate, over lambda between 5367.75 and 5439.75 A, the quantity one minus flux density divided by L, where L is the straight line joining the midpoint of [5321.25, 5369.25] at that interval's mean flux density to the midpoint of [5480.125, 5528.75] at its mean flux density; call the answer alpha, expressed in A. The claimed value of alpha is 0.53 A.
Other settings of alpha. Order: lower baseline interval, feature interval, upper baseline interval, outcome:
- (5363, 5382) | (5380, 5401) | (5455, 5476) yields 0.34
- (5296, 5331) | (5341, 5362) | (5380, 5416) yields -0.84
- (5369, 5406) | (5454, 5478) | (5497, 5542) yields 0.41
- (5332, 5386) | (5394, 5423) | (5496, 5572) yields 1.10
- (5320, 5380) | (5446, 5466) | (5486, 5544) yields 0.04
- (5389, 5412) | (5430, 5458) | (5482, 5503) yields -0.82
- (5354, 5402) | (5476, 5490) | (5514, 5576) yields 0.67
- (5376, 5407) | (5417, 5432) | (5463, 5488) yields -0.51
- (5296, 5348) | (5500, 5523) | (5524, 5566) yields 0.74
